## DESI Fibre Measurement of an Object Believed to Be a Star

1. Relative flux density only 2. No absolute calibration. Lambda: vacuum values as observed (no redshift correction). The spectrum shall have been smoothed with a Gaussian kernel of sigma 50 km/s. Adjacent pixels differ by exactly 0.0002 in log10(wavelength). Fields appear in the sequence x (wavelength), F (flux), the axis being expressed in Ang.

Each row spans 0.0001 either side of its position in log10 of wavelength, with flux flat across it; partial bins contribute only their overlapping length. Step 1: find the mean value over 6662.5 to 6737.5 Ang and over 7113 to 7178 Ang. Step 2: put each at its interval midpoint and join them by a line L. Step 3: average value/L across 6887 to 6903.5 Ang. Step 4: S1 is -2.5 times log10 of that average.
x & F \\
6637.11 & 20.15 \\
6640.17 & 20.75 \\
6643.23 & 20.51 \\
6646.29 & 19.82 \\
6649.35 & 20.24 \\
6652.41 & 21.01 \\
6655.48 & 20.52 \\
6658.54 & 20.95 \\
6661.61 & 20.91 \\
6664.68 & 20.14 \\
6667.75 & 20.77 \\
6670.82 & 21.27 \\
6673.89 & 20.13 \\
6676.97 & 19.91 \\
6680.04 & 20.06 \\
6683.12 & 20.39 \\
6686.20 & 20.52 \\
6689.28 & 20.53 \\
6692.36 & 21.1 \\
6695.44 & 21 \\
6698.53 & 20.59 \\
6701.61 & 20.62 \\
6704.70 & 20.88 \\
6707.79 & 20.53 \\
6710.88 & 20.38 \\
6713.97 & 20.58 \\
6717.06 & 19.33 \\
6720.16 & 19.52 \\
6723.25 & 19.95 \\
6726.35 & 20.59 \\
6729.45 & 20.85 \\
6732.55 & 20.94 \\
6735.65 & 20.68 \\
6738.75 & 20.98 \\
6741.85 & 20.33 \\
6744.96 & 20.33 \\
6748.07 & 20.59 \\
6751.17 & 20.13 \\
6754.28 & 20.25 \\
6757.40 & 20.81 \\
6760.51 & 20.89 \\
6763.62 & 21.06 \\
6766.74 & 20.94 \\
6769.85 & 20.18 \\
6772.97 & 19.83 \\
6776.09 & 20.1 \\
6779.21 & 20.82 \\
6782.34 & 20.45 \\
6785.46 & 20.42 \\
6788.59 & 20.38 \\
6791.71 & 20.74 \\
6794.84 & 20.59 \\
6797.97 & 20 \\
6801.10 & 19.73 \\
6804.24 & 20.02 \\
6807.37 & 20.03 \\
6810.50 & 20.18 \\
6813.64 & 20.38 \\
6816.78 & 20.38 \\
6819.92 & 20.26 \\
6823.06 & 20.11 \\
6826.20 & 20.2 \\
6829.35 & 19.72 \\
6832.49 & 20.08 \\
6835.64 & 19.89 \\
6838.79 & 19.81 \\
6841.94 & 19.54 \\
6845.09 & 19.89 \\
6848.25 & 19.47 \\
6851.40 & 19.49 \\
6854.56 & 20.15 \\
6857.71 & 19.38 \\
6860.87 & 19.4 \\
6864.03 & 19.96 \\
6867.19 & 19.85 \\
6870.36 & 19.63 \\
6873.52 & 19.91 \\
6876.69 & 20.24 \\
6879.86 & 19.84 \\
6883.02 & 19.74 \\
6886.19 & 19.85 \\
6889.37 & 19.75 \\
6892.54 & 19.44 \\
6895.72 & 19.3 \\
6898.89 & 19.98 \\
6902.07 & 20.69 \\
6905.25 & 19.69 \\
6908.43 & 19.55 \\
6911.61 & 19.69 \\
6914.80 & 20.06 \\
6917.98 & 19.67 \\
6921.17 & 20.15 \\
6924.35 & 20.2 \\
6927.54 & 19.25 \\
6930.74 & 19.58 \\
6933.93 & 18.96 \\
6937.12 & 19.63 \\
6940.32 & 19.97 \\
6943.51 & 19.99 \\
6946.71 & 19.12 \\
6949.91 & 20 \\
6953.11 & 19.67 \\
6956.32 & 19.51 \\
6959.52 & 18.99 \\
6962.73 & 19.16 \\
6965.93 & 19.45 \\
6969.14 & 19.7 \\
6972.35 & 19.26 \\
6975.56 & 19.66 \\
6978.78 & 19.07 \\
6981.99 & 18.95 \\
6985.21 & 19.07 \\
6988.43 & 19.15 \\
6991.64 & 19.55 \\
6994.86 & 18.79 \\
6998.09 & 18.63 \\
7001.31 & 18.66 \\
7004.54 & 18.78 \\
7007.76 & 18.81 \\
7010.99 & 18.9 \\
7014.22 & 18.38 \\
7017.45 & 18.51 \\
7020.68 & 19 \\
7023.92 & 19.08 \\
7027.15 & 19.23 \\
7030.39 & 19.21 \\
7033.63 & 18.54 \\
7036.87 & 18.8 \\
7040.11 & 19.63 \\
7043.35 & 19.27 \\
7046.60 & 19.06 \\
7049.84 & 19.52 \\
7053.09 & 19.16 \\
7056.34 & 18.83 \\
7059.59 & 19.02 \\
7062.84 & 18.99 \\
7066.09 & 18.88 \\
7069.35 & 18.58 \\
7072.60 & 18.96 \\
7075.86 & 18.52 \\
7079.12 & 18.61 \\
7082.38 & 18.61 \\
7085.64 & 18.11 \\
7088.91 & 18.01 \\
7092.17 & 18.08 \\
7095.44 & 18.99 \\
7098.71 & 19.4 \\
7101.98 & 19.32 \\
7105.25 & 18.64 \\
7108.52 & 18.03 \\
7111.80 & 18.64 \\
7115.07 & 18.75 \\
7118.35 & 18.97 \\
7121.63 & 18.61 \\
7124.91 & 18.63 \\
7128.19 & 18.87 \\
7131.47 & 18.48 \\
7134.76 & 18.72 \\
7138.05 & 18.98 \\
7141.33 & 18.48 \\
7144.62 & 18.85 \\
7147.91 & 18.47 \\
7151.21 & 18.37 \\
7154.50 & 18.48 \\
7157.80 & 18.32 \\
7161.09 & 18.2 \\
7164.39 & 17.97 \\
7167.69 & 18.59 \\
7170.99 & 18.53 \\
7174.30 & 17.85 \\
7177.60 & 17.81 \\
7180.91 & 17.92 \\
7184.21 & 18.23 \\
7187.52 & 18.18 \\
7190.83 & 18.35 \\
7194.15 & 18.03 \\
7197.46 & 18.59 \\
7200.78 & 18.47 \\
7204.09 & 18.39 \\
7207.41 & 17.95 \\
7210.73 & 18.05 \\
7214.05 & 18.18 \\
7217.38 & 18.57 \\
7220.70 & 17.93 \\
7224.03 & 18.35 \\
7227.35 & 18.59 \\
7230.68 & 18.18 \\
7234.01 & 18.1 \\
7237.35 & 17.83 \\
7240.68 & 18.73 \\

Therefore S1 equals -0.01 mag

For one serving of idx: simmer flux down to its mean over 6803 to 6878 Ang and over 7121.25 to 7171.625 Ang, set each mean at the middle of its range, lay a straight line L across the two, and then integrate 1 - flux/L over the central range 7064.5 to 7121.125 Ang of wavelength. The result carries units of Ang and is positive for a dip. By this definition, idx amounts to 0.4 Ang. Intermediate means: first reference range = 19.9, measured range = 18.7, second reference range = 18.5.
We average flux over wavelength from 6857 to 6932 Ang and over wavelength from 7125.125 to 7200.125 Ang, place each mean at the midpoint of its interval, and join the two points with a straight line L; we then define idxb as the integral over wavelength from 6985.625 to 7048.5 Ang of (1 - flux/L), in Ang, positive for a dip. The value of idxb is 0.6 Ang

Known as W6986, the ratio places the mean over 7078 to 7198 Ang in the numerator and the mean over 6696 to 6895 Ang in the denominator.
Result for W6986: 0.9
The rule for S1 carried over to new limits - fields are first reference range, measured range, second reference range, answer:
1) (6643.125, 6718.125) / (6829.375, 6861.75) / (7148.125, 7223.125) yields 0.003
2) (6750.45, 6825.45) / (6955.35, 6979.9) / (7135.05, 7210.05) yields 0.003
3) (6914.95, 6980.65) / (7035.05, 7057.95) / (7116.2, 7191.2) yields -0.009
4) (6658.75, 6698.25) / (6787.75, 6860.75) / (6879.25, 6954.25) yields 0.003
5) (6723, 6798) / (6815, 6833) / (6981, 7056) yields 0.001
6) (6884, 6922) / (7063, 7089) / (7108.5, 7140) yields 0.020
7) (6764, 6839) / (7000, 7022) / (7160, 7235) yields 0.026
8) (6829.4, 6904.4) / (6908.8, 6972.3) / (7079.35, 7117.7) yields -0.011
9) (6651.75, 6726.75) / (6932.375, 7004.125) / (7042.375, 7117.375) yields -0.002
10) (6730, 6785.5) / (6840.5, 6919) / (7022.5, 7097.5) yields 0.005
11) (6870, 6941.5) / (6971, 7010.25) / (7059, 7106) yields 0.013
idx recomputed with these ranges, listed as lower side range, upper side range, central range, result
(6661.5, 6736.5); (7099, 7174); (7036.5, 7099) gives 0.1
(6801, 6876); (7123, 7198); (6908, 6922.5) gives -0.2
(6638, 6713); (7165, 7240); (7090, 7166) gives -0.3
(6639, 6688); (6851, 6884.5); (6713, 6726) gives 0.3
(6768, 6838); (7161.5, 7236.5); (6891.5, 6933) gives -0.3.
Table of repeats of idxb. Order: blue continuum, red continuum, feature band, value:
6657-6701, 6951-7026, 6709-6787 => -0.70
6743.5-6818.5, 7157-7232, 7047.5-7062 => -0.13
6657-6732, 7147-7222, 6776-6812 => -0.48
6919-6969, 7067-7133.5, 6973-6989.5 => 0.15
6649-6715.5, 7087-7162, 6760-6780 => -0.31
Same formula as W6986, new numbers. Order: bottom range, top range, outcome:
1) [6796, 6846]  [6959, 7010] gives 0.95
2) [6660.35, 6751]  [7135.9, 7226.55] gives 0.89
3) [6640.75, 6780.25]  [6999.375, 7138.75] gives 0.92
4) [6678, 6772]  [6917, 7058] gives 0.94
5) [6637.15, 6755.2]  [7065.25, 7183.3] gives 0.90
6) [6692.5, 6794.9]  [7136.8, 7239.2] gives 0.89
